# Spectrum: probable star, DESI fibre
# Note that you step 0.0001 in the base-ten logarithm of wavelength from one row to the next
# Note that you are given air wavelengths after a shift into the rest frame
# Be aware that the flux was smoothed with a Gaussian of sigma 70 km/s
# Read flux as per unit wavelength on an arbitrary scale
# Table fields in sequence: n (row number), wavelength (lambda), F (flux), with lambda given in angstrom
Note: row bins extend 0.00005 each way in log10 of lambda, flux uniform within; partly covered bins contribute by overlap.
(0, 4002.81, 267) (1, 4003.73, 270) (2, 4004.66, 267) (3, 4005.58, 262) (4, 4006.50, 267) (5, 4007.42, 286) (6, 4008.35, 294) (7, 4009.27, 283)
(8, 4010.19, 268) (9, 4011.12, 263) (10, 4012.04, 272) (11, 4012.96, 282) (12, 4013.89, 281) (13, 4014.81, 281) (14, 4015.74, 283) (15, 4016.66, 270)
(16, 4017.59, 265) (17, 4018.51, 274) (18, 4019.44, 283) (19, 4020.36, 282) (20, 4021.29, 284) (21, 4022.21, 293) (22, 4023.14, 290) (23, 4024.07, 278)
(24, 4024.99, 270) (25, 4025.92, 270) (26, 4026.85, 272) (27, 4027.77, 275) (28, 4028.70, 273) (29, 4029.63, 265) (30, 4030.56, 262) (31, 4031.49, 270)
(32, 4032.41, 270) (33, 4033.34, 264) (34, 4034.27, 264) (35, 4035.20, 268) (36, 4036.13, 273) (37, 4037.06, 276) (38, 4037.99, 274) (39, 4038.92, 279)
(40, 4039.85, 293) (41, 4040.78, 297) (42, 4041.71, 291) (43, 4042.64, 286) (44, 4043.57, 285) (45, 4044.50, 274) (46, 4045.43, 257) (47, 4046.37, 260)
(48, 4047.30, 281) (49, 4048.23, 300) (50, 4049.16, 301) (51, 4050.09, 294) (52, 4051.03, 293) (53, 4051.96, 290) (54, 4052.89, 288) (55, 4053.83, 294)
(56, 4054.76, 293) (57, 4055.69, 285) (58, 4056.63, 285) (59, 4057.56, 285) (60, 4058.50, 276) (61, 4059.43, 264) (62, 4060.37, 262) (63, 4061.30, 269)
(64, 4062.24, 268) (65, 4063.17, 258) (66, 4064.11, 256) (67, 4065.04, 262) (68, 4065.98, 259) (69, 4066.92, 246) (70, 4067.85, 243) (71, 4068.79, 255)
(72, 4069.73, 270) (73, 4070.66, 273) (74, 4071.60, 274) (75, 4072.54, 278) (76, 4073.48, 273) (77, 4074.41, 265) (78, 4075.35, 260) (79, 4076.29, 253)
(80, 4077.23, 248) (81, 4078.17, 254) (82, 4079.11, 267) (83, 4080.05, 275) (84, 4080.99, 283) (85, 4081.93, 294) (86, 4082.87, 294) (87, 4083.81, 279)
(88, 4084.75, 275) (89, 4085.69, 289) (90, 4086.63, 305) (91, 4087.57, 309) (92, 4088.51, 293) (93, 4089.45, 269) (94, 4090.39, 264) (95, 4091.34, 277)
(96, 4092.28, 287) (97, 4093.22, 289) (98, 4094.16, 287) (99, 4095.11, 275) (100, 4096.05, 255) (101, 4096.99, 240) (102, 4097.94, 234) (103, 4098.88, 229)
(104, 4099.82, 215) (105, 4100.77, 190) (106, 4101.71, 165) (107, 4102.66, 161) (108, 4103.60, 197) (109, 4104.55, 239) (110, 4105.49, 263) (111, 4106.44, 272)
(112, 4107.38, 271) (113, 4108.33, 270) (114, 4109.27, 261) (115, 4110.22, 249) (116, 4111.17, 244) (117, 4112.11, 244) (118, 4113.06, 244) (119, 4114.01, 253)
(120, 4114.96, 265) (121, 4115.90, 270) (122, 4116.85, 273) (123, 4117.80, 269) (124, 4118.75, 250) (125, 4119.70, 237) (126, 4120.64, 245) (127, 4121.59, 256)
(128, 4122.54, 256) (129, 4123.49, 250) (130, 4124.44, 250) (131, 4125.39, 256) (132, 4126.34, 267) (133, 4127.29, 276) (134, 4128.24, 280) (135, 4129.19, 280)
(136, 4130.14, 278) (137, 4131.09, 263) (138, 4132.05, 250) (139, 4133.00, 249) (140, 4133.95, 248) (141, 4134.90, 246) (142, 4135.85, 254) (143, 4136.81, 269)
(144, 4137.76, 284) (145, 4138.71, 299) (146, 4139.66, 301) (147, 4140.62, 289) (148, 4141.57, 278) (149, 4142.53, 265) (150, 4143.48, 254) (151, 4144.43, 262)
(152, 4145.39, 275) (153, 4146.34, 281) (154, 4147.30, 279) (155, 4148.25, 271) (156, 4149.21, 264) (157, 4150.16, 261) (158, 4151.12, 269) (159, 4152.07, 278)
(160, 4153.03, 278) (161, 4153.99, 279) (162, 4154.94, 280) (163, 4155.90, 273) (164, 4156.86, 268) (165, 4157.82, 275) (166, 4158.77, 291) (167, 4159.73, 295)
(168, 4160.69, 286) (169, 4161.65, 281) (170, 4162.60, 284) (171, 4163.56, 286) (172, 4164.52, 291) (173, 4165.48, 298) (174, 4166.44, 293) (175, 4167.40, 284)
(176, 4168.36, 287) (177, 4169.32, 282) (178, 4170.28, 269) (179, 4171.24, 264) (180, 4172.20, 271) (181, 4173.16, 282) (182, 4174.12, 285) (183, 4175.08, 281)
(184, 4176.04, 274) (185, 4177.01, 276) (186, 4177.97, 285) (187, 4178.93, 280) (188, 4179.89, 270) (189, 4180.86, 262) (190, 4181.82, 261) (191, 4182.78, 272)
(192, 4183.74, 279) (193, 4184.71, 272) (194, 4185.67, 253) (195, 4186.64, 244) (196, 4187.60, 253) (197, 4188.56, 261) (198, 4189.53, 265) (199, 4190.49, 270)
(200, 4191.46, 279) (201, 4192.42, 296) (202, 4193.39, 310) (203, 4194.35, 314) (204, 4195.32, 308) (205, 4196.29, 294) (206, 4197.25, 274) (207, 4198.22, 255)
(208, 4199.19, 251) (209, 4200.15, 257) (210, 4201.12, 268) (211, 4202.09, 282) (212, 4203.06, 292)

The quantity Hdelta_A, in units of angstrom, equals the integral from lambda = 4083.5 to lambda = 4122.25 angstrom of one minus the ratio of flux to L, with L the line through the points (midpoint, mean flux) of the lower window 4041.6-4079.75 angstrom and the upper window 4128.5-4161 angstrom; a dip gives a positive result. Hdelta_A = 2.49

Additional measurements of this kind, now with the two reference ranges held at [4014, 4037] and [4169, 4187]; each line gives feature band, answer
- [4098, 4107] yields 1.9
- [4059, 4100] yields 0.8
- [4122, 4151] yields 0.5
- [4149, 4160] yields -0.2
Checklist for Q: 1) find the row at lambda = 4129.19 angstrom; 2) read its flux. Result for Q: 280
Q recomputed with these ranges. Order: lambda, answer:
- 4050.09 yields 294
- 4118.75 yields 250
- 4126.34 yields 267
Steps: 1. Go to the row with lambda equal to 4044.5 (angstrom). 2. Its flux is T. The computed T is 274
